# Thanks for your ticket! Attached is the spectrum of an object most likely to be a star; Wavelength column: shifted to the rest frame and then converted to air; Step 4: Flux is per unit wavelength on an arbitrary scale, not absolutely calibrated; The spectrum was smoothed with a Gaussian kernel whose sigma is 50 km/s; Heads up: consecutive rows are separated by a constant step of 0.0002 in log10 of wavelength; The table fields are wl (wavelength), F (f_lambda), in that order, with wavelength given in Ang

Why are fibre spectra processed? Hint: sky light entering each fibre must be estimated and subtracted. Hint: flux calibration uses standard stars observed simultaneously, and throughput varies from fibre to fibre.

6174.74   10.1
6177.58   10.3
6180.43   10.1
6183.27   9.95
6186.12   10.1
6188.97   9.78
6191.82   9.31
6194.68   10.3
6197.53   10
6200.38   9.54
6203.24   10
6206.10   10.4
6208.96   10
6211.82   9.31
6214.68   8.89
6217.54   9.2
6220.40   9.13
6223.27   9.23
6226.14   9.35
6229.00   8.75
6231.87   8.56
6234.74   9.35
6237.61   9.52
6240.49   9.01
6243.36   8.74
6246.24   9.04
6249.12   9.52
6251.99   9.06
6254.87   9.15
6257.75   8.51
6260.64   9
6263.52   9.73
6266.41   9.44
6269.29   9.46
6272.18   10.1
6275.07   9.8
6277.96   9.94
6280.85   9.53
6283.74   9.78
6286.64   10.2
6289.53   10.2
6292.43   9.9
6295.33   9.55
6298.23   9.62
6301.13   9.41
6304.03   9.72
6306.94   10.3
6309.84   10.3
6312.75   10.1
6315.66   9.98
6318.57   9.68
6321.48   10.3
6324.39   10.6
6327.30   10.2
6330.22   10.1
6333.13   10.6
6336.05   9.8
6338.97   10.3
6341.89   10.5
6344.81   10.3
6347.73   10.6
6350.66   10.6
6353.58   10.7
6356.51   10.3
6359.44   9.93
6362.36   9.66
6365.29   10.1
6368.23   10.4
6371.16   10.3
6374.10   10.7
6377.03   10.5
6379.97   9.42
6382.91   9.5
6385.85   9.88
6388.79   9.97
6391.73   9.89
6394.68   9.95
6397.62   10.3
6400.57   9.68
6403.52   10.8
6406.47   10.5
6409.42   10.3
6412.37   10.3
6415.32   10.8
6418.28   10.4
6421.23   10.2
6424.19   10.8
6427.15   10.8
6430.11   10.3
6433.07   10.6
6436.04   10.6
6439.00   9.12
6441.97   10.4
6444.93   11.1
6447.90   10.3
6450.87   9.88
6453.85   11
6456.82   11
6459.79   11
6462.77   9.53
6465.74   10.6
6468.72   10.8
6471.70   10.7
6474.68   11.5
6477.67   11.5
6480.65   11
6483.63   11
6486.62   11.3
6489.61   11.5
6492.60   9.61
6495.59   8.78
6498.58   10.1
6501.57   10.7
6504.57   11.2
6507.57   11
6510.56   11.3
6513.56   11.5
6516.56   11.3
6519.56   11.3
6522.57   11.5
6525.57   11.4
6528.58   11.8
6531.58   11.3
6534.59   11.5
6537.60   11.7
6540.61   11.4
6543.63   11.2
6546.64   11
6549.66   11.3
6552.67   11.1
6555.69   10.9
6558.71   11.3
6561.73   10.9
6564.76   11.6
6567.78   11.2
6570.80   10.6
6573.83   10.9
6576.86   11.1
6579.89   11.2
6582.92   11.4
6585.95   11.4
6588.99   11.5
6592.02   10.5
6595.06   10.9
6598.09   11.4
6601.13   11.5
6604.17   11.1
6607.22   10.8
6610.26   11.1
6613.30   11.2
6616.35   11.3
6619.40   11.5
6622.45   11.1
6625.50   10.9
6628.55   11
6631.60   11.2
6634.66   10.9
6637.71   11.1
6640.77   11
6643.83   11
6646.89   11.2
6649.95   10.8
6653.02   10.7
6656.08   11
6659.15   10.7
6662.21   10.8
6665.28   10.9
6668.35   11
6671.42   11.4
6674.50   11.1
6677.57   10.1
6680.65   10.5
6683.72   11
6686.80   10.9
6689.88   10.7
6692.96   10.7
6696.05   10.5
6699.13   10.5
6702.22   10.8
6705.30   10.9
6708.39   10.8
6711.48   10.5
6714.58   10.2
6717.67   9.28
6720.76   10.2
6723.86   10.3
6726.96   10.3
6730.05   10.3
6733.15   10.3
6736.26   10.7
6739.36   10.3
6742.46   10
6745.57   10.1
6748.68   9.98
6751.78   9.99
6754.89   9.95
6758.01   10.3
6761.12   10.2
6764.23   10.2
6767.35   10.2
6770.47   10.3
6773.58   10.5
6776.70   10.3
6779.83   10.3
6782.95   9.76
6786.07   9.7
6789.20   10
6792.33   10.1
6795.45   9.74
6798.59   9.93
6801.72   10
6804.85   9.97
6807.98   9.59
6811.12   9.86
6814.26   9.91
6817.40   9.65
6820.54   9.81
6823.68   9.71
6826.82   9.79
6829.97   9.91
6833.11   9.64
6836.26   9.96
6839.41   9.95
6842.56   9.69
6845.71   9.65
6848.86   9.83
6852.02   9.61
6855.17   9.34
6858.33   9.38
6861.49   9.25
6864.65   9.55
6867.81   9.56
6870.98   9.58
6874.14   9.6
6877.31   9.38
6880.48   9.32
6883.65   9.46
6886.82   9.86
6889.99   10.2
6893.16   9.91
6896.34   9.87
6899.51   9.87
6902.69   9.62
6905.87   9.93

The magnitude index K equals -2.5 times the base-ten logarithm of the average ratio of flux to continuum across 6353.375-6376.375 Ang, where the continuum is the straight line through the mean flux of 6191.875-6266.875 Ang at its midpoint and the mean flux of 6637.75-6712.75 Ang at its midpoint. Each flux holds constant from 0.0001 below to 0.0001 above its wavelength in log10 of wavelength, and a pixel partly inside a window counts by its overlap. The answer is -0.050 mag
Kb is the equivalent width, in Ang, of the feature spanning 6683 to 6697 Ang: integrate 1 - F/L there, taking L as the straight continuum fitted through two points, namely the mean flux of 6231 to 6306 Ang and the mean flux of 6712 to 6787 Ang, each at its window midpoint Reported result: -0.9 Ang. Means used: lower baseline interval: 9.47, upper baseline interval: 10.2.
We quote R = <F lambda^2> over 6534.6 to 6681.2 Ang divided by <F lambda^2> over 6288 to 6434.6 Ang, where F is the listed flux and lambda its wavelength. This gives 1.2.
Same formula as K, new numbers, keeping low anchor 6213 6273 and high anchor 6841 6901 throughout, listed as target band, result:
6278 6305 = -0.07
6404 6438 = -0.13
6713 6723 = -0.04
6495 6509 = -0.12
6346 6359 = -0.14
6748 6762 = -0.06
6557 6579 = -0.18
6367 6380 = -0.12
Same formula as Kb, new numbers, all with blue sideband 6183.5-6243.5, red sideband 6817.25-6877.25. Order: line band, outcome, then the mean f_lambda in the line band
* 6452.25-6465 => -1.4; 10.6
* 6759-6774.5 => -1.0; 10.3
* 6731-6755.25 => -1.4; 10.2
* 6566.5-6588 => -3.5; 11.1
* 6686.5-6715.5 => -3.1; 10.6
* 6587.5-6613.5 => -4.1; 11.1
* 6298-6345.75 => -3.1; 10.1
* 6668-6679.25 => -1.5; 10.9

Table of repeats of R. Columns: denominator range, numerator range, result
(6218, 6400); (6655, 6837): 1.20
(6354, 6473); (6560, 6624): 1.14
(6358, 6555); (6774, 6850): 1.03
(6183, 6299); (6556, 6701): 1.31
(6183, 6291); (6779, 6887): 1.23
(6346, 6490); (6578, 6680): 1.13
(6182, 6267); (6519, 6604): 1.33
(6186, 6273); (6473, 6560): 1.29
